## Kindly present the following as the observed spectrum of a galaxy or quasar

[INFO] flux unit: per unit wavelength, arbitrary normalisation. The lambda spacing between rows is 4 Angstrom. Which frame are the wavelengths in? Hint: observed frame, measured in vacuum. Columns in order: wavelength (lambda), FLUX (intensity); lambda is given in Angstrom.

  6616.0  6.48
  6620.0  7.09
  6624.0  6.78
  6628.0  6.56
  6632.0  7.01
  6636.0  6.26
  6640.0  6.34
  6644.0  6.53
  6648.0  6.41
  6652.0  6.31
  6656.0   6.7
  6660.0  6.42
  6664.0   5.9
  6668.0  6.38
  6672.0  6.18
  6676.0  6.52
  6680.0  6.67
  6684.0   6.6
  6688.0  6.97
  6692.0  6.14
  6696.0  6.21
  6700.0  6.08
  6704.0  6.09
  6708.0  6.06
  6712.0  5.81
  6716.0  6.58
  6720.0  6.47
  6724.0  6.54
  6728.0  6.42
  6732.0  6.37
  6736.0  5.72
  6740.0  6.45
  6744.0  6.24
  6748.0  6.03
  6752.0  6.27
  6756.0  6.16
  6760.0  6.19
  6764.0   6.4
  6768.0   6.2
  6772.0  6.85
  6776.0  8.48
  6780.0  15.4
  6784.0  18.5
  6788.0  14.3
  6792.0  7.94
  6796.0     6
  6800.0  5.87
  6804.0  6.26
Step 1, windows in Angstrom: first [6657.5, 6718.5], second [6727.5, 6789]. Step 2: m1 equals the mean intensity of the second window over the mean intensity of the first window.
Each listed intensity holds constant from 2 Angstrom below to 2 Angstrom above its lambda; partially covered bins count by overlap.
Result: 1.30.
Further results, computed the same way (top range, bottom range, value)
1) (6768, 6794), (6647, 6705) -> 1.80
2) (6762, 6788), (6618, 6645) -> 1.59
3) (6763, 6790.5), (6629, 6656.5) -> 1.69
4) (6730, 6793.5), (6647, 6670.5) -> 1.32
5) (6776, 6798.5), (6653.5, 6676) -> 1.88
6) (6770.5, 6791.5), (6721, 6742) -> 1.98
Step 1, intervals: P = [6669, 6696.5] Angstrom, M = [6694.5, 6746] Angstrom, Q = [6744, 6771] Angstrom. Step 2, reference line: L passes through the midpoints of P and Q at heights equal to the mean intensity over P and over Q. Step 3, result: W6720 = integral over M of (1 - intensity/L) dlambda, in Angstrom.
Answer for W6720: 1.0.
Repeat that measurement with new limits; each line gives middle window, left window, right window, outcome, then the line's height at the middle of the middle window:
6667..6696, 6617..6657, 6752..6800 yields 3.5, 7.38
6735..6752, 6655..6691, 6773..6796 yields 6.5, 10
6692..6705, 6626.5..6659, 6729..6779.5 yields 0.9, 6.61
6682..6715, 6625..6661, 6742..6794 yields 5.6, 7.55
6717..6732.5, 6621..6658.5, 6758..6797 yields 3.7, 8.51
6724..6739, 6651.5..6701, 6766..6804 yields 3.4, 8.1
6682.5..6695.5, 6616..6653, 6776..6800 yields 2.8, 8.35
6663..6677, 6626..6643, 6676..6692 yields 0.8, 6.61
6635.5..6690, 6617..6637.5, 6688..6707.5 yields 0.2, 6.47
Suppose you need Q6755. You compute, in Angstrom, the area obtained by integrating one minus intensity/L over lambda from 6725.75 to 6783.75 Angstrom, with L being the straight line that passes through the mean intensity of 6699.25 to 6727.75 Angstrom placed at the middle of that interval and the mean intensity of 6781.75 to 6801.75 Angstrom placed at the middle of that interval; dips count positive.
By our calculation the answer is 8.36 Angstrom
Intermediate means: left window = 6.25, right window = 10.6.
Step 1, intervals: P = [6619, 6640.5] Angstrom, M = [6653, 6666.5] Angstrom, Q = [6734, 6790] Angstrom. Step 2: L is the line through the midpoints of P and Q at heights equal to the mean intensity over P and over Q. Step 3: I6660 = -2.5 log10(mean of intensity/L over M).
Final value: 0.122 mag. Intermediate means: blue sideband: 6.68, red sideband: 8.51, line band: 6.34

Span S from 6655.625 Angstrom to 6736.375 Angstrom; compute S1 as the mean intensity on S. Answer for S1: 6.33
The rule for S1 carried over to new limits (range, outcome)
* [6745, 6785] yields 8.34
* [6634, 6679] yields 6.37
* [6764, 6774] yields 6.5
